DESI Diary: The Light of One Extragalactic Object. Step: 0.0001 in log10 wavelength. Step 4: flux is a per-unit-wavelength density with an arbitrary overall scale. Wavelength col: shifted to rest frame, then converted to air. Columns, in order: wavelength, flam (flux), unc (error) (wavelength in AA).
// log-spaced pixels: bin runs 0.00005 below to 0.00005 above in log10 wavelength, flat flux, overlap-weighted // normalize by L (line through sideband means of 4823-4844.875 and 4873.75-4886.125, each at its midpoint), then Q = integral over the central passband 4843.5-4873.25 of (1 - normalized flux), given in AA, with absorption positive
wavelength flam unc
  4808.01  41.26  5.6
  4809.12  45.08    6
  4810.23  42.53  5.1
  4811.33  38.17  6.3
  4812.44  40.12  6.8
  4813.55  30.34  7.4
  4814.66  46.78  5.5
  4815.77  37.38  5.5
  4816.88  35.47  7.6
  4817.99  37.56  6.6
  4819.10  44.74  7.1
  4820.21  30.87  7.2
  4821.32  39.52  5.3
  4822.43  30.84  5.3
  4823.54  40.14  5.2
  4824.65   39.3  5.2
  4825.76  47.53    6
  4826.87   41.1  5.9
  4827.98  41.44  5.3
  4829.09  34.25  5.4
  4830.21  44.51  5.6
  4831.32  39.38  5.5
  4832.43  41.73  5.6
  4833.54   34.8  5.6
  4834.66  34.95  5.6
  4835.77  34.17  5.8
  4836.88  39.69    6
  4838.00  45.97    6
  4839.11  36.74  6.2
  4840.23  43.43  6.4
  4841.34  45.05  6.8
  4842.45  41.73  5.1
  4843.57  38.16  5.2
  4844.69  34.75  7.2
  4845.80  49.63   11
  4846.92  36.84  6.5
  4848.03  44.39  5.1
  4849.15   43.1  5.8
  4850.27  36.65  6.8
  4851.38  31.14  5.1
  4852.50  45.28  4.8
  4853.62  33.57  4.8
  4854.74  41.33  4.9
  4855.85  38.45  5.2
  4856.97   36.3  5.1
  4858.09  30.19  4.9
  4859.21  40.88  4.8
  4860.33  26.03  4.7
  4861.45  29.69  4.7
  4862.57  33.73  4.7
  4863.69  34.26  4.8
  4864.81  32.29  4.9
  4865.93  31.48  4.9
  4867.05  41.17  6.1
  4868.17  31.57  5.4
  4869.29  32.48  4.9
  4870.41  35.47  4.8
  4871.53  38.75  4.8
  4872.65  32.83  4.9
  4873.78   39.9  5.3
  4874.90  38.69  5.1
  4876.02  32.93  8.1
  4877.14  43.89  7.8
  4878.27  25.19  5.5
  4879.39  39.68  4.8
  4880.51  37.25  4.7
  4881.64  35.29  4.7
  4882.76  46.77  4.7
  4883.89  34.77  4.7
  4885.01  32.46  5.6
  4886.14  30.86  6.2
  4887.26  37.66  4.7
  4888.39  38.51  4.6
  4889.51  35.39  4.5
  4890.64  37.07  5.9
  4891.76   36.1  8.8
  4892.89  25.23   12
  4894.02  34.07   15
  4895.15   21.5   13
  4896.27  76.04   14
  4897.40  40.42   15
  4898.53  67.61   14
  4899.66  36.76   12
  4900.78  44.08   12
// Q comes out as 1.5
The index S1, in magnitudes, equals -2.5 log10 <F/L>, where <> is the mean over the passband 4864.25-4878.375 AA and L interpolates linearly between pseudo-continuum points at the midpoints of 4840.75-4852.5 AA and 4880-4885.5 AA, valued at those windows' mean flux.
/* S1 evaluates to 0.08 mag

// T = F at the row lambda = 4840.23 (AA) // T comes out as 43.43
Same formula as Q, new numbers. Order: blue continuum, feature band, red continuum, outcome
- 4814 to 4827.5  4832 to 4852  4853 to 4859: -1.1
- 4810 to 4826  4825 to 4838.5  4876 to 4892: -0.7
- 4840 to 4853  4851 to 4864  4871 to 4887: 1.4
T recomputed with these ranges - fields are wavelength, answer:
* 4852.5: 45.28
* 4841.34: 45.05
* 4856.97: 36.3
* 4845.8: 49.63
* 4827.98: 41.44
